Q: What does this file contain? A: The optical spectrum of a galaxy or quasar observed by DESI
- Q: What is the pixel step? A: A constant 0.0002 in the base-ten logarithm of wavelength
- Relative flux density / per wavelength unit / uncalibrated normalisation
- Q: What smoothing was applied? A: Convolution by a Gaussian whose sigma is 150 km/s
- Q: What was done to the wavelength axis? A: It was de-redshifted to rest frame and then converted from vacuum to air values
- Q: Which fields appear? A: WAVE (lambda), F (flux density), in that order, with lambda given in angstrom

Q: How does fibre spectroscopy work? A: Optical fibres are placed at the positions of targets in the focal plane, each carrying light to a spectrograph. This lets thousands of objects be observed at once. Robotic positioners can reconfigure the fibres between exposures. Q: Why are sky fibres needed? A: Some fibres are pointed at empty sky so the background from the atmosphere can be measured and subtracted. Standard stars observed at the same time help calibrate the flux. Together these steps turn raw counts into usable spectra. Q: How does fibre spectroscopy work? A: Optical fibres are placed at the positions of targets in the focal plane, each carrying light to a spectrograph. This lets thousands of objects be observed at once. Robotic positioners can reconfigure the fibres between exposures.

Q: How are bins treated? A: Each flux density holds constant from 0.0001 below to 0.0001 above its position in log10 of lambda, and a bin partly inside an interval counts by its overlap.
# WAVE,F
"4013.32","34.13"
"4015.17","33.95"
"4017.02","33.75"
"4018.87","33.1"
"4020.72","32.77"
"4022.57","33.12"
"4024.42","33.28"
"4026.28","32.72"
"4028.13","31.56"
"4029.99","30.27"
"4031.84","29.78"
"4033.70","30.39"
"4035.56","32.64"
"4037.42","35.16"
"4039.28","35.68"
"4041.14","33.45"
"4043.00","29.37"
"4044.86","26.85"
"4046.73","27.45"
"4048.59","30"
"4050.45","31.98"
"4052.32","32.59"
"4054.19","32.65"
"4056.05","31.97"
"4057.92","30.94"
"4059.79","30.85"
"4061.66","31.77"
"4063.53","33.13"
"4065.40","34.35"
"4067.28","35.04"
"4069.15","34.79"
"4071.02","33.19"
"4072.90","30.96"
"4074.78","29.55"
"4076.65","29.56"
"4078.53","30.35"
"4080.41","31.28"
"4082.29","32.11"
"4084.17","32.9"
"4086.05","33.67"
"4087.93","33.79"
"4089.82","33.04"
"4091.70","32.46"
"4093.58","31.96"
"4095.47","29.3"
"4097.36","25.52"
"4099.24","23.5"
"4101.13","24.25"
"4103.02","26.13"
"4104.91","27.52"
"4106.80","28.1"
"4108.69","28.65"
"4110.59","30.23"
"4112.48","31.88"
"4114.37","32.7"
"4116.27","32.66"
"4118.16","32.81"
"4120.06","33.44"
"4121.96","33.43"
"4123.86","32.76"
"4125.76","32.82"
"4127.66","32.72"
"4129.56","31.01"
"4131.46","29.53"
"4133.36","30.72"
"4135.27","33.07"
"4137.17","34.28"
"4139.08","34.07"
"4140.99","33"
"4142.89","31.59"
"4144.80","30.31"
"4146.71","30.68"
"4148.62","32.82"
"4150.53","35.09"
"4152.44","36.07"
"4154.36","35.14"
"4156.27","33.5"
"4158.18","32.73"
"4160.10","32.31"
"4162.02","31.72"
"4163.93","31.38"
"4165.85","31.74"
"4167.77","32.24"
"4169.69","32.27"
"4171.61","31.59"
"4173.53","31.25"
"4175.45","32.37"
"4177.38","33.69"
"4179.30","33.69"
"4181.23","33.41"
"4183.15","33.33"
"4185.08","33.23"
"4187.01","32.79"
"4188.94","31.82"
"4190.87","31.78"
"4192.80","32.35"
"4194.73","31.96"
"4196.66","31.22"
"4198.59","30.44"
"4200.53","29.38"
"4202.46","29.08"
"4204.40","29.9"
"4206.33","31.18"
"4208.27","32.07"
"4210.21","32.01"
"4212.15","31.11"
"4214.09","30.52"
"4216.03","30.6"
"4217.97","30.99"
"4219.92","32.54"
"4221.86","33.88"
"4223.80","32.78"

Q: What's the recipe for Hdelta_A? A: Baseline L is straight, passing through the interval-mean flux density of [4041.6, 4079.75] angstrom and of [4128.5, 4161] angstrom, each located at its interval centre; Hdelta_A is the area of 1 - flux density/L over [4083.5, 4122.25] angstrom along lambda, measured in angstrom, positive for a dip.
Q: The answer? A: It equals 2.11 angstrom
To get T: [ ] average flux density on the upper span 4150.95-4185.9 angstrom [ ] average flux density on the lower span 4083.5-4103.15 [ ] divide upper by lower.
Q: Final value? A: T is 1.10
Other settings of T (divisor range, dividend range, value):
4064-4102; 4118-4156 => 1.05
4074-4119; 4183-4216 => 1.04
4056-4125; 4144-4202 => 1.04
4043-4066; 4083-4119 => 0.97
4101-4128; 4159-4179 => 1.04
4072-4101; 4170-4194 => 1.07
